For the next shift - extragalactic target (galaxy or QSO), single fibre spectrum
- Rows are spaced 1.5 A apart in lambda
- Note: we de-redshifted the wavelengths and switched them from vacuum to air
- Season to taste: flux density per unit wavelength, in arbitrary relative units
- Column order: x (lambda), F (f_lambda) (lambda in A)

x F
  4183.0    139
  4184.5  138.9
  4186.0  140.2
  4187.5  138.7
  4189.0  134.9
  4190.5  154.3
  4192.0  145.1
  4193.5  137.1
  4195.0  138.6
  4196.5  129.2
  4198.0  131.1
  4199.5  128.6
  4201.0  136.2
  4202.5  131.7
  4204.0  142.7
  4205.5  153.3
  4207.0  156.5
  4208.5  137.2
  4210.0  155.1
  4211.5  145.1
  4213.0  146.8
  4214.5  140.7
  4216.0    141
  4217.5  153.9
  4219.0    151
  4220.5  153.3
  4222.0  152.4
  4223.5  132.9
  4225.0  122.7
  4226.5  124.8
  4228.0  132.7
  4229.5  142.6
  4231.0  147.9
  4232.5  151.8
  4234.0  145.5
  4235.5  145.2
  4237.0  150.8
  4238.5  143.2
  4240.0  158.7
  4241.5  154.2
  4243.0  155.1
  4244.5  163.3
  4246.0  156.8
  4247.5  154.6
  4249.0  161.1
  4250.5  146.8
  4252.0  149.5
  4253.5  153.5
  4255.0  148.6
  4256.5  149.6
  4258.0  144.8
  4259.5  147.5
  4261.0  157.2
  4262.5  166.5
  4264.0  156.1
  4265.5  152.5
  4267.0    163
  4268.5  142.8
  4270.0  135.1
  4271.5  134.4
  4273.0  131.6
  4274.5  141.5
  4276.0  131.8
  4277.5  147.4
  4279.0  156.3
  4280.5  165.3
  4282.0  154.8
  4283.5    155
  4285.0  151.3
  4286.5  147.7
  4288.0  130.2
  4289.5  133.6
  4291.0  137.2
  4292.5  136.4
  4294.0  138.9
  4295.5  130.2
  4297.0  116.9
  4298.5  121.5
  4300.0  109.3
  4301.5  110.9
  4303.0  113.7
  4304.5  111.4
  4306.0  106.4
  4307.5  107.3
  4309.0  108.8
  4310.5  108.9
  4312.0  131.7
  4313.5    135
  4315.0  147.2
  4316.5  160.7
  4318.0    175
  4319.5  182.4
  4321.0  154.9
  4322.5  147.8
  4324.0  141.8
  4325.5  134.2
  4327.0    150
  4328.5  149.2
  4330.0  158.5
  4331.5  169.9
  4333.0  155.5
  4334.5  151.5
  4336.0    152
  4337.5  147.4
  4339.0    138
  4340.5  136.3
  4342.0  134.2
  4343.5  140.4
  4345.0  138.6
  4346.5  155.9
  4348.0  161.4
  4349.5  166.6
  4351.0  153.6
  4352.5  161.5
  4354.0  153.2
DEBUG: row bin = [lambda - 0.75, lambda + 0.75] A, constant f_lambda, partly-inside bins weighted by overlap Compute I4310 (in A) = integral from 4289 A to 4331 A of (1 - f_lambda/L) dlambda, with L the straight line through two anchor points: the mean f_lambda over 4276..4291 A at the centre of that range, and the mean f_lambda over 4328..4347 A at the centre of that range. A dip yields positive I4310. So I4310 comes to 3.8 A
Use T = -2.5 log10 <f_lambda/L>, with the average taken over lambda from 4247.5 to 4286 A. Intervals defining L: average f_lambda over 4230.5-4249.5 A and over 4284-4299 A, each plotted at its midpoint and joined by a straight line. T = -0.05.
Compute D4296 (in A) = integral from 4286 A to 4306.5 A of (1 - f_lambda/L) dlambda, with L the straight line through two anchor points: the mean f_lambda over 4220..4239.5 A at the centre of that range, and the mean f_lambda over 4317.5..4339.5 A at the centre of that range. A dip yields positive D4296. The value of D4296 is 3.5 A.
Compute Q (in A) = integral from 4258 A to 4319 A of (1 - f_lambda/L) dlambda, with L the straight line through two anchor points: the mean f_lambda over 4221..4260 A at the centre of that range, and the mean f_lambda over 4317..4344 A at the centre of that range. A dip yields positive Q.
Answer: 4.7 A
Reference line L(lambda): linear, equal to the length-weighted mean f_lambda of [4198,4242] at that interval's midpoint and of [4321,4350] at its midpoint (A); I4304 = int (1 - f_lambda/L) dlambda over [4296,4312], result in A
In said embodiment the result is 3.8 A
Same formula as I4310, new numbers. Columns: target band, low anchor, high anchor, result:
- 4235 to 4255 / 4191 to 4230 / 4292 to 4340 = -1.9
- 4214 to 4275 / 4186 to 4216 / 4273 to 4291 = -1.8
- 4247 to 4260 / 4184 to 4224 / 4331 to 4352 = -0.5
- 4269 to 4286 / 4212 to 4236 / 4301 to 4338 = -0.5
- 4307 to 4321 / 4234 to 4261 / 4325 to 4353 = 0.9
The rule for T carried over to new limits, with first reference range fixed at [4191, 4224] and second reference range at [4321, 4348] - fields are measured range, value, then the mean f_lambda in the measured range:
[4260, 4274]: -0.03 mag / 149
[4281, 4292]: 0.01 mag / 145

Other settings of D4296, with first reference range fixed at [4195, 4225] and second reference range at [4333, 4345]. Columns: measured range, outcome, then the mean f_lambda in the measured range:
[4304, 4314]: 1.9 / 115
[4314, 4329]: -1.1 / 154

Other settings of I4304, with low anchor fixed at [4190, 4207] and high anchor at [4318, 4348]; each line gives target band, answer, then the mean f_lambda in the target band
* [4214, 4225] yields -0.30 A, 145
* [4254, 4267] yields -0.81 A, 153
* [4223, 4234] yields 0.37 A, 137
